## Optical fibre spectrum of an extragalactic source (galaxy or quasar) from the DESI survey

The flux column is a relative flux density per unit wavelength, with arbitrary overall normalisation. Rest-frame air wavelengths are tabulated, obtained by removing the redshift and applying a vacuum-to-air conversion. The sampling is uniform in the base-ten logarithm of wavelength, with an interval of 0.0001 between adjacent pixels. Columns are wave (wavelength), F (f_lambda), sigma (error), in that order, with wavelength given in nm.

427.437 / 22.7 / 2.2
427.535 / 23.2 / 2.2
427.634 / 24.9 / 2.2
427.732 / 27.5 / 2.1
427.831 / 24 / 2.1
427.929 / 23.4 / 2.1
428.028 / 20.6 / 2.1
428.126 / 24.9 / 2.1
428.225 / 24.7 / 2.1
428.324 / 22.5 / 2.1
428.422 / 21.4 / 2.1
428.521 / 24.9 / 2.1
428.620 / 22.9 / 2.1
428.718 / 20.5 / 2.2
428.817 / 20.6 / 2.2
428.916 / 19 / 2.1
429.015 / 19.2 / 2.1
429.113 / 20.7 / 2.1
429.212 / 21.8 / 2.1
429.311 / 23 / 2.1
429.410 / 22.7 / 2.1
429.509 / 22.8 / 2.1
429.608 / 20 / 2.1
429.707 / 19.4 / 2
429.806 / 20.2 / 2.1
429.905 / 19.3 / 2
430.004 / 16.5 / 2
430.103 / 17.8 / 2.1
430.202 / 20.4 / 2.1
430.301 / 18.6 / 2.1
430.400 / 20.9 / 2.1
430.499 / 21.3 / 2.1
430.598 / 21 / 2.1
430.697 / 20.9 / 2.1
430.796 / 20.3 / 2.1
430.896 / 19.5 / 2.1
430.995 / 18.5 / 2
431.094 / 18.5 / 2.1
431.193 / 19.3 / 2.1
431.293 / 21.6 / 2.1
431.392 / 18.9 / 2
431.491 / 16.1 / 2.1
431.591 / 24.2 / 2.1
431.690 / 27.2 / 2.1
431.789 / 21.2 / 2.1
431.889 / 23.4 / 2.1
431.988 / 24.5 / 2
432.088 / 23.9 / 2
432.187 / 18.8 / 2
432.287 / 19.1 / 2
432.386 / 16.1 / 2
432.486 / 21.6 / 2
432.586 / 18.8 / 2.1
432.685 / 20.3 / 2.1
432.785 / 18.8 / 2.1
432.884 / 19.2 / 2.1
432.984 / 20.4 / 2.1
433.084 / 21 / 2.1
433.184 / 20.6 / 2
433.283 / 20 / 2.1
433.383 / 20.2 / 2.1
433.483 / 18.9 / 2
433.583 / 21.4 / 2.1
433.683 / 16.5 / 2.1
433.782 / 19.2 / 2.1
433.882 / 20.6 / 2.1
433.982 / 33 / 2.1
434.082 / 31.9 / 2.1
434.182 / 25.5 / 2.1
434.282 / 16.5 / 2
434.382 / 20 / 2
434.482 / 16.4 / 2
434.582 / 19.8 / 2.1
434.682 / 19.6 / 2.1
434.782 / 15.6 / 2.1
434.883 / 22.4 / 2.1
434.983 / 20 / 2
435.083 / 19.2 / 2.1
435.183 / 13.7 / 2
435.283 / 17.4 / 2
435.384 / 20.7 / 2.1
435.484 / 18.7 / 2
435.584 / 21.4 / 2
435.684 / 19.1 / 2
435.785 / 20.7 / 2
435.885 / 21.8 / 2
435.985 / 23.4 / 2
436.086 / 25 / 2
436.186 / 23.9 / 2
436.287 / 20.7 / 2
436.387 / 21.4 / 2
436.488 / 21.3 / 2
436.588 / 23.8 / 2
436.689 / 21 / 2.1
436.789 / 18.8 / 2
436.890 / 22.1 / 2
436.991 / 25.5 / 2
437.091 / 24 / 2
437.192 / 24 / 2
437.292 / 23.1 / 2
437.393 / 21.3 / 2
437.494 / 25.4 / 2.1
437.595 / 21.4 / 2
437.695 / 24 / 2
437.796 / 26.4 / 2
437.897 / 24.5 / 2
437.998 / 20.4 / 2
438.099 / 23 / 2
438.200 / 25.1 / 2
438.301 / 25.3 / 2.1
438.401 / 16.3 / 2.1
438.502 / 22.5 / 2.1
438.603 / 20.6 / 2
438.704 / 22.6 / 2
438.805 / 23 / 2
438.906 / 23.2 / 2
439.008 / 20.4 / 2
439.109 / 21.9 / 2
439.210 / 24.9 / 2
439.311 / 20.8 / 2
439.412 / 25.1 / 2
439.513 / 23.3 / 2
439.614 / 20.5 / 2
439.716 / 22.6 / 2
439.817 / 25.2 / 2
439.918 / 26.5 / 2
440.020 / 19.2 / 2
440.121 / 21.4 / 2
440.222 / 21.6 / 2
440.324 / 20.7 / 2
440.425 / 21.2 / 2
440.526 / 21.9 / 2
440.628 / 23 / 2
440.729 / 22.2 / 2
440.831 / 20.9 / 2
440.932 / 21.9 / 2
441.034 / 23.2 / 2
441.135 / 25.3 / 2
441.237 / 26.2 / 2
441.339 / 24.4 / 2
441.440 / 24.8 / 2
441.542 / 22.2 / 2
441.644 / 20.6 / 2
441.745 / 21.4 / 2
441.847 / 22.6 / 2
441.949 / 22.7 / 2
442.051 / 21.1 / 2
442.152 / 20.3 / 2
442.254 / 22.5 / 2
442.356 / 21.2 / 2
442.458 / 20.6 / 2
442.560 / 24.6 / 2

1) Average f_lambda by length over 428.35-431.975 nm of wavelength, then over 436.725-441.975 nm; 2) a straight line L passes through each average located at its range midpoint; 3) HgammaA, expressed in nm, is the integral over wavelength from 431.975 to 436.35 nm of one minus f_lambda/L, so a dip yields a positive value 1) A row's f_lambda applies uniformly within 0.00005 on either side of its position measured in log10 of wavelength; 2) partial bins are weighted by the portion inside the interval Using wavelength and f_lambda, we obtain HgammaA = 0.21 nm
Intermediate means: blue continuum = 20.7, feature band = 20.6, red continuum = 22.7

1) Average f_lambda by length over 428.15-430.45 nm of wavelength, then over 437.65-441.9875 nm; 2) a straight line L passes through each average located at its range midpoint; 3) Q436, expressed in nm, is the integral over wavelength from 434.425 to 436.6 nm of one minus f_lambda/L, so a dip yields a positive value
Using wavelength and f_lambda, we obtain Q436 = 0.17 nm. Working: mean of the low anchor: 20.9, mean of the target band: 20.2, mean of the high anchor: 22.7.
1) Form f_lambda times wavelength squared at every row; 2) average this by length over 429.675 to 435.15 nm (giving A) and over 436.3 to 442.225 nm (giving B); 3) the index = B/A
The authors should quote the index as 1.14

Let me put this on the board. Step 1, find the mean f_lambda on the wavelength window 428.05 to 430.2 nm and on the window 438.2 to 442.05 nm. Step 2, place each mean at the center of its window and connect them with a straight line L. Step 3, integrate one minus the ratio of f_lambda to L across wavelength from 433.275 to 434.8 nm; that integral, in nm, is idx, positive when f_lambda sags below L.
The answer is 0.05 nm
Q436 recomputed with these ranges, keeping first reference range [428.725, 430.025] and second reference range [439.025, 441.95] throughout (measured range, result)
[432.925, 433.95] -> 0.06 nm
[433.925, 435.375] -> 0.05 nm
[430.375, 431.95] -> 0.00 nm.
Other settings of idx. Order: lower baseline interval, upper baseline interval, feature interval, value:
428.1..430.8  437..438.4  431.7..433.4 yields 0.10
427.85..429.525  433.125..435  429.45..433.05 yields 0.22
